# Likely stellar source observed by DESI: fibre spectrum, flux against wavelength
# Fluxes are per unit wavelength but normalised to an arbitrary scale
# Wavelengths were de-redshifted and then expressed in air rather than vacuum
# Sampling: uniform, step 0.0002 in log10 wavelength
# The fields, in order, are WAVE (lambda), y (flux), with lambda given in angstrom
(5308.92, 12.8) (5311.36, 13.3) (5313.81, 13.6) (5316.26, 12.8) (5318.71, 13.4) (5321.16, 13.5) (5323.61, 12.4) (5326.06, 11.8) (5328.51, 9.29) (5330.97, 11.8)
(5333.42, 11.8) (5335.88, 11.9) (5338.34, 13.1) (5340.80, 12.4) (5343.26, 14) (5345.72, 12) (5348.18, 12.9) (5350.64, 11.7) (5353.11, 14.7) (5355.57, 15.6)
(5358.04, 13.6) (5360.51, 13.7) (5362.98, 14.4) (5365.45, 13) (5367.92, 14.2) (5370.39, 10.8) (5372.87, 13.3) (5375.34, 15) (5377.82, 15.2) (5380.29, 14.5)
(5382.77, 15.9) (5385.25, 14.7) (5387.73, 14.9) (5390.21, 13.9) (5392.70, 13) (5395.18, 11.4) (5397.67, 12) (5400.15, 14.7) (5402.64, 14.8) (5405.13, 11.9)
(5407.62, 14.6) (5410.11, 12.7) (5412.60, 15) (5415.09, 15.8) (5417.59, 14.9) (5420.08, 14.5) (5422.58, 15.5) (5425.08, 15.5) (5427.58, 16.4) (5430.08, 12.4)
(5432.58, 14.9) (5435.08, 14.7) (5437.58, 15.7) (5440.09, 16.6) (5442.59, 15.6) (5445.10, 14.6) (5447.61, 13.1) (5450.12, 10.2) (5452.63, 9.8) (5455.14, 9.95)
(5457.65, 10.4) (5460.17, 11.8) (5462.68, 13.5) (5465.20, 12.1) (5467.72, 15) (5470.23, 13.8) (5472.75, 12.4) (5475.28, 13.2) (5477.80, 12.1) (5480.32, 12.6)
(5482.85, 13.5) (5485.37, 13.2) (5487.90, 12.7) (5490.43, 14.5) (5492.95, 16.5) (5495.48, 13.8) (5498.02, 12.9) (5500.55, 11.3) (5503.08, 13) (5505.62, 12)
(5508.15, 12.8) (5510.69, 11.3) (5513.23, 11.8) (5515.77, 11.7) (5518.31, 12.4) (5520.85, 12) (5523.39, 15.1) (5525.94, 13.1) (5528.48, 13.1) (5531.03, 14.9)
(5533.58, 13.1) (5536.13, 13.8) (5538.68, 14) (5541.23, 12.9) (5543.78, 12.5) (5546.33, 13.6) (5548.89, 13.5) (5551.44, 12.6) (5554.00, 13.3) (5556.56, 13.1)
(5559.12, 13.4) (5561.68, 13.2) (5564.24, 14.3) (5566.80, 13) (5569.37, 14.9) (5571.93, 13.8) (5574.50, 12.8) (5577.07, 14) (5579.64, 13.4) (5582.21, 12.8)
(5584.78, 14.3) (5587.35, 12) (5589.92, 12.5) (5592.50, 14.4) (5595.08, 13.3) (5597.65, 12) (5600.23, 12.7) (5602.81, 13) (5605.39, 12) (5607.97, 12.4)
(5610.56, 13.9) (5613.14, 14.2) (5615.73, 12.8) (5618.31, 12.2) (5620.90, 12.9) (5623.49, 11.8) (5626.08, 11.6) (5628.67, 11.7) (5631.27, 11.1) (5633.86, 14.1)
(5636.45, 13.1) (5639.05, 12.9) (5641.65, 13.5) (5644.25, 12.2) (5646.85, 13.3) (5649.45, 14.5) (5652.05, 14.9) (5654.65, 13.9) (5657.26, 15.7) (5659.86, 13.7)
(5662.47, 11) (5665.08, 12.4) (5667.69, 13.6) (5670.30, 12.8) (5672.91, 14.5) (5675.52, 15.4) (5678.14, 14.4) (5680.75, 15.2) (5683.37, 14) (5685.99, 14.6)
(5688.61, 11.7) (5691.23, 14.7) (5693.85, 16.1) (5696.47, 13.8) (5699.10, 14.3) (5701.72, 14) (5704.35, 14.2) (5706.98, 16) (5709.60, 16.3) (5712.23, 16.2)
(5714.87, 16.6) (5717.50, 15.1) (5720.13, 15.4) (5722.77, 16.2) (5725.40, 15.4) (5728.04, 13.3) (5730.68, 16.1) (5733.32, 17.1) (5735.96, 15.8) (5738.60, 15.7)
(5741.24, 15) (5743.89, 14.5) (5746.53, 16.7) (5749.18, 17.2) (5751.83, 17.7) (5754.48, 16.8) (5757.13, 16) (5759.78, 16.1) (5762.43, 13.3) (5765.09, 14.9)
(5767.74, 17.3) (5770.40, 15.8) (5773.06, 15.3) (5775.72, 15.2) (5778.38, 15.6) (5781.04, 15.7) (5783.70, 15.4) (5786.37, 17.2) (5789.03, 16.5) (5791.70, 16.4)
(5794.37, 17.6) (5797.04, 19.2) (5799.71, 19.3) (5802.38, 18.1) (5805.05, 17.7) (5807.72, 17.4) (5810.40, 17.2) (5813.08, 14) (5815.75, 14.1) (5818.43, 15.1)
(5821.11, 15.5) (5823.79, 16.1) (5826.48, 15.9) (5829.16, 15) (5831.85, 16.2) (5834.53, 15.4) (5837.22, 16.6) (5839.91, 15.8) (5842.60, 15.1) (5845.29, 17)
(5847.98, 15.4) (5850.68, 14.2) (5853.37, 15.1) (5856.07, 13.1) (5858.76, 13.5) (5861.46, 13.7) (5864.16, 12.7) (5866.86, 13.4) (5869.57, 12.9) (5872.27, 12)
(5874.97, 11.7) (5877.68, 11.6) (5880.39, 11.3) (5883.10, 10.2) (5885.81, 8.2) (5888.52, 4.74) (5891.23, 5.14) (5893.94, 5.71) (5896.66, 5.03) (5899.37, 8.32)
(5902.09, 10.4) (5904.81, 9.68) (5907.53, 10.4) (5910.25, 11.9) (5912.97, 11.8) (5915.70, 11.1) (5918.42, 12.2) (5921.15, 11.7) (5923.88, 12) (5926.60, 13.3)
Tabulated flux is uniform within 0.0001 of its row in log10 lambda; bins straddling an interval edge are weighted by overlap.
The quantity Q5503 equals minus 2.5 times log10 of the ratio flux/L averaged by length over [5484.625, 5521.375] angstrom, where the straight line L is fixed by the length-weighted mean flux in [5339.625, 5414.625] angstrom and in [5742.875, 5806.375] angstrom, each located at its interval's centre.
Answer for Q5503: 0.14 mag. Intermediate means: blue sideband 13.7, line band 12.8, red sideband 16.5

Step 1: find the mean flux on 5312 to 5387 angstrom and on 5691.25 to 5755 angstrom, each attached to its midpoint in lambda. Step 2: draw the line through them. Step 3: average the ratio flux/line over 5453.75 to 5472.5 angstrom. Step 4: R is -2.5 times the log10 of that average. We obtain 0.134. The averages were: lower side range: 13.2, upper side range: 15.6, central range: 12.4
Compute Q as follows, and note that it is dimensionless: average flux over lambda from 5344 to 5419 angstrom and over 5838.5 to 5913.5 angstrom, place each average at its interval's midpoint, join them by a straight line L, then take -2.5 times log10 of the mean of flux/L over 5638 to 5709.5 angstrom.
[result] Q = -0.13 mag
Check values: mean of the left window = 13.8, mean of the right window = 11.4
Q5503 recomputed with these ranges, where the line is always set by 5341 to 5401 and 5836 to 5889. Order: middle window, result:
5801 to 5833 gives -0.220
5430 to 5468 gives 0.038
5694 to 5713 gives -0.136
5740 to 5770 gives -0.208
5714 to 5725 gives -0.191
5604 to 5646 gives 0.058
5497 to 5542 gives 0.053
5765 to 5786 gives -0.197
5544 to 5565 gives 0.011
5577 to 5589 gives 0.016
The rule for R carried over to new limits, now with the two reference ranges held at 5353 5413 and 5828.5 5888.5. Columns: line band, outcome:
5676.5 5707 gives -0.06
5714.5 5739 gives -0.16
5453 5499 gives 0.07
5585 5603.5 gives 0.06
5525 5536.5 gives 0.01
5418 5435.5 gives -0.08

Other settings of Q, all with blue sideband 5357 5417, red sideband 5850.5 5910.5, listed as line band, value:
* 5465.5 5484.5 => 0.010 mag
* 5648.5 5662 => -0.186 mag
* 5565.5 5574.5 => -0.090 mag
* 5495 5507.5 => 0.049 mag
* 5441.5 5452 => 0.030 mag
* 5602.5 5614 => -0.058 mag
